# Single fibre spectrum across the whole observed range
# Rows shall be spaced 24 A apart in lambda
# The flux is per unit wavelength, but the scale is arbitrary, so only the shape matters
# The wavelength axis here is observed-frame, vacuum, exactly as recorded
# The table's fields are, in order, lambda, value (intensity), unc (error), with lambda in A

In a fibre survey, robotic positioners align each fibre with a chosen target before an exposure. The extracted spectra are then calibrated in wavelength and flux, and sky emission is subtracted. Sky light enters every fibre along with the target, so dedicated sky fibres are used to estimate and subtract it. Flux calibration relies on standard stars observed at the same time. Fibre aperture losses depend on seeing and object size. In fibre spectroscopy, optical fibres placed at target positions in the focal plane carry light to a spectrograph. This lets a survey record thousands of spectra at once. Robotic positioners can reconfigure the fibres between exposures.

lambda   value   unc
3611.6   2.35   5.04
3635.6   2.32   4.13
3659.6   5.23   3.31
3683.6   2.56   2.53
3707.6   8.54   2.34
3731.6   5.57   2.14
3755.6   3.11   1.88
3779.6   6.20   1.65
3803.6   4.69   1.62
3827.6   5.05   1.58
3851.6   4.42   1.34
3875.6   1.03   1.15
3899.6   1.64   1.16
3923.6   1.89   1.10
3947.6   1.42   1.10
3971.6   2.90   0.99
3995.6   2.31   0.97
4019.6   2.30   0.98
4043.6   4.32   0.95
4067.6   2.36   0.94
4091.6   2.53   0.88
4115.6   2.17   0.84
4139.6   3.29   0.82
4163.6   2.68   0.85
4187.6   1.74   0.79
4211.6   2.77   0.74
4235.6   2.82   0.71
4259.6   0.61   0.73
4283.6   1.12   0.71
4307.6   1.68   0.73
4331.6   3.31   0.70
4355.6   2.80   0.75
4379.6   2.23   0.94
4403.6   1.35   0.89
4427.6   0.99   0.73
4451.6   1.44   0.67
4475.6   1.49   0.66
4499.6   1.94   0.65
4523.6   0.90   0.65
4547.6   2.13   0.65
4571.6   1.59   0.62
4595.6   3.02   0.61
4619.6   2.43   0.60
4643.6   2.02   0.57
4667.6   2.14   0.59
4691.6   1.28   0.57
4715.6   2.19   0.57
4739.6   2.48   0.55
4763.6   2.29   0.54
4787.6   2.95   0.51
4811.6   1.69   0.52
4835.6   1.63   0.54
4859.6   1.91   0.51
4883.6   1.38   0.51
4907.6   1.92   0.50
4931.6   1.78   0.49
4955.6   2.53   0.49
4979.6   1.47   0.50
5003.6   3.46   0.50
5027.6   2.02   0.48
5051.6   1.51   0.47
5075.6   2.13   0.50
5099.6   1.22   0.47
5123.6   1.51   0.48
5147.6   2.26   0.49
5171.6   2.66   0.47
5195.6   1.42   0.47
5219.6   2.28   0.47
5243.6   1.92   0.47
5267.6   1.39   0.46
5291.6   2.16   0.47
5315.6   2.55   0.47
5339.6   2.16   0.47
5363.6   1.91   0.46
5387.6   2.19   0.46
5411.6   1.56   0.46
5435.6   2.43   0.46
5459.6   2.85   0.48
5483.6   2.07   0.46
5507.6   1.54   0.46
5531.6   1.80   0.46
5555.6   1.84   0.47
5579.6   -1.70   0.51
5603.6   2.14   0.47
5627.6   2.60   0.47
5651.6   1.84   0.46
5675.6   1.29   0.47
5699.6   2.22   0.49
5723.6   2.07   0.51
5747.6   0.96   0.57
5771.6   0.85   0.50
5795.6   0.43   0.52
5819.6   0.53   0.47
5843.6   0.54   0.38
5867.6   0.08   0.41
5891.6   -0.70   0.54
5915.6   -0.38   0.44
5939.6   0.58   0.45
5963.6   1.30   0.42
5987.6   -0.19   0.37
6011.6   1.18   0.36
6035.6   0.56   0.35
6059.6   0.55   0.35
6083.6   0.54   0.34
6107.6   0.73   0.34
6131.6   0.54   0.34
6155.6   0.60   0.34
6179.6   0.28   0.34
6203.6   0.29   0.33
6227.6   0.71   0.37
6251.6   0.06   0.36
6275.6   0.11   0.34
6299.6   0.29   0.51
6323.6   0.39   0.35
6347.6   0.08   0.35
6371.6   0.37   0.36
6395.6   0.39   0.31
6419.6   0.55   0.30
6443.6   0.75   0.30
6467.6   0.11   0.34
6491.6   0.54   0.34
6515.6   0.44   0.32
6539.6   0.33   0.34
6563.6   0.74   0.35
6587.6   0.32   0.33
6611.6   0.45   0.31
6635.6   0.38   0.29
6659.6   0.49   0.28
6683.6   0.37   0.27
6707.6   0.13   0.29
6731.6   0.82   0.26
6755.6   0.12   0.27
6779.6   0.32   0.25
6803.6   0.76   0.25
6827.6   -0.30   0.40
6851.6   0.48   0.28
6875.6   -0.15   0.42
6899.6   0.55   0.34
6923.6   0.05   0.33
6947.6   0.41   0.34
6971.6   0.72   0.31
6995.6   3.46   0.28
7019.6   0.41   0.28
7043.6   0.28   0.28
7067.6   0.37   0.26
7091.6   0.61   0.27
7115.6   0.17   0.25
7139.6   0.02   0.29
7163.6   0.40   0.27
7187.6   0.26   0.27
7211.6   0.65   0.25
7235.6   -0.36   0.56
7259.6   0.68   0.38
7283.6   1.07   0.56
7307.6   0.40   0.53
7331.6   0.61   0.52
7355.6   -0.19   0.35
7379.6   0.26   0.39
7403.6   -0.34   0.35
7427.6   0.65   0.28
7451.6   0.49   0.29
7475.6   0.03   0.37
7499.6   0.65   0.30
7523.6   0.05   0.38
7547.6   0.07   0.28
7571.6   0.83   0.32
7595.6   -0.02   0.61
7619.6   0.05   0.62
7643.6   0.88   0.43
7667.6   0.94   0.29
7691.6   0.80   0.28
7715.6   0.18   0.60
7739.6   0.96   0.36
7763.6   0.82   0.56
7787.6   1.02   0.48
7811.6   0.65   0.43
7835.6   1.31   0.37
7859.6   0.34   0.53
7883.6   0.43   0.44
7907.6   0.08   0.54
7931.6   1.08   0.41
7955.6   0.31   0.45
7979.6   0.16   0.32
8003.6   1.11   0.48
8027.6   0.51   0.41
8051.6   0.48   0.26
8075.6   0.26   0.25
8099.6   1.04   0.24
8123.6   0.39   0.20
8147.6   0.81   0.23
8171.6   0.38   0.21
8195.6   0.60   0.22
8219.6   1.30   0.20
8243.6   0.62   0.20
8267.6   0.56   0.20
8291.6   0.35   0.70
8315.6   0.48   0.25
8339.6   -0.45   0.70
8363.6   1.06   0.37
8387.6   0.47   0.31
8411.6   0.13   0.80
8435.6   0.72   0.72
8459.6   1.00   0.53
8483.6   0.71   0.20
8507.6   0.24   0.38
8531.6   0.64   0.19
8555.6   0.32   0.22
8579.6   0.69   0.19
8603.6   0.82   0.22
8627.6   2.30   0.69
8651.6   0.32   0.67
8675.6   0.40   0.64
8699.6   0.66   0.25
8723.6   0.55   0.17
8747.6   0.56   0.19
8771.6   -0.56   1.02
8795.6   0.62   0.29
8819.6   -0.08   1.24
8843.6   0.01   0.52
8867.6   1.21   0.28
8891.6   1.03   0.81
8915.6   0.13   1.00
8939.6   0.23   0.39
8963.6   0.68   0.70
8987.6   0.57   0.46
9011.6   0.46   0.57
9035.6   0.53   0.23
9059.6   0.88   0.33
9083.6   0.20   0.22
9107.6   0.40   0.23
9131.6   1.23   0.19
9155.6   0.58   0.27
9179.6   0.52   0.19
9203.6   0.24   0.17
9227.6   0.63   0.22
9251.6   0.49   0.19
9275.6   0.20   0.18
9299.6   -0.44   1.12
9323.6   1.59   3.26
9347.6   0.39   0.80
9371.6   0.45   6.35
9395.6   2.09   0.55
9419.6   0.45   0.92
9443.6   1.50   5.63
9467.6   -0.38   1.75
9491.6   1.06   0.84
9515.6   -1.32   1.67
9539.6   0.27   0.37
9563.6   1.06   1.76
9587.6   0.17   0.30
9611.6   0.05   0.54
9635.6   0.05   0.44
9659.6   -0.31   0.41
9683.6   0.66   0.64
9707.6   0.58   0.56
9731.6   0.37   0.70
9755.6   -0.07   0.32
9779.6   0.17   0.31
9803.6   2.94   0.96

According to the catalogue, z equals 0.88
